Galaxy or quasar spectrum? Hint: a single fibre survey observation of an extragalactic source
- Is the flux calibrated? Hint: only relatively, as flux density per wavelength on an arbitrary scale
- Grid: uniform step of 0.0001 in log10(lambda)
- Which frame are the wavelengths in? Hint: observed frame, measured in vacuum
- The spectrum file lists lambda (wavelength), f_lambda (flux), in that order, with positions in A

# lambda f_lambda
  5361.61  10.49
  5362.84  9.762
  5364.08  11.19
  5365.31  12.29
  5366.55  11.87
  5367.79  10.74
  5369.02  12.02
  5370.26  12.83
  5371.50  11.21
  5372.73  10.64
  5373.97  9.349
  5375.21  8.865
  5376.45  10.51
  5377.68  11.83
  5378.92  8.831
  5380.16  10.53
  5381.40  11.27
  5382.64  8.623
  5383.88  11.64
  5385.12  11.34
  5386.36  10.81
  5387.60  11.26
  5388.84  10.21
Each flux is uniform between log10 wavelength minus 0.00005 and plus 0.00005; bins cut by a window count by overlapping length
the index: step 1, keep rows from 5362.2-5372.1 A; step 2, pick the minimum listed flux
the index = 9.762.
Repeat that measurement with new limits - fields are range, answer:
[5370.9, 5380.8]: 8.831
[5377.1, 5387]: 8.623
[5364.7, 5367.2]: 11.87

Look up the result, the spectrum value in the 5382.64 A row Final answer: 8.623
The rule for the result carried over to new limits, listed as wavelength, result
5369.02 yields 12.02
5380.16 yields 10.53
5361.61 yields 10.49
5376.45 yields 10.51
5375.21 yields 8.865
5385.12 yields 11.34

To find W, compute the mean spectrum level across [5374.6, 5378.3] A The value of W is 10.4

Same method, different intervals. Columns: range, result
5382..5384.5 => 10.1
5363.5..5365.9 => 11.8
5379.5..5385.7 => 10.7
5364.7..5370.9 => 11.9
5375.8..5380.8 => 10.4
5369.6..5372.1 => 12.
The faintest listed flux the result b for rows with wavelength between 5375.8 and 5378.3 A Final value 10.51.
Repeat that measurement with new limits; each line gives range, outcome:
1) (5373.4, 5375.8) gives 8.865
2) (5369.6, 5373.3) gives 10.64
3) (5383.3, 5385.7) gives 11.34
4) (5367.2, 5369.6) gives 10.74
